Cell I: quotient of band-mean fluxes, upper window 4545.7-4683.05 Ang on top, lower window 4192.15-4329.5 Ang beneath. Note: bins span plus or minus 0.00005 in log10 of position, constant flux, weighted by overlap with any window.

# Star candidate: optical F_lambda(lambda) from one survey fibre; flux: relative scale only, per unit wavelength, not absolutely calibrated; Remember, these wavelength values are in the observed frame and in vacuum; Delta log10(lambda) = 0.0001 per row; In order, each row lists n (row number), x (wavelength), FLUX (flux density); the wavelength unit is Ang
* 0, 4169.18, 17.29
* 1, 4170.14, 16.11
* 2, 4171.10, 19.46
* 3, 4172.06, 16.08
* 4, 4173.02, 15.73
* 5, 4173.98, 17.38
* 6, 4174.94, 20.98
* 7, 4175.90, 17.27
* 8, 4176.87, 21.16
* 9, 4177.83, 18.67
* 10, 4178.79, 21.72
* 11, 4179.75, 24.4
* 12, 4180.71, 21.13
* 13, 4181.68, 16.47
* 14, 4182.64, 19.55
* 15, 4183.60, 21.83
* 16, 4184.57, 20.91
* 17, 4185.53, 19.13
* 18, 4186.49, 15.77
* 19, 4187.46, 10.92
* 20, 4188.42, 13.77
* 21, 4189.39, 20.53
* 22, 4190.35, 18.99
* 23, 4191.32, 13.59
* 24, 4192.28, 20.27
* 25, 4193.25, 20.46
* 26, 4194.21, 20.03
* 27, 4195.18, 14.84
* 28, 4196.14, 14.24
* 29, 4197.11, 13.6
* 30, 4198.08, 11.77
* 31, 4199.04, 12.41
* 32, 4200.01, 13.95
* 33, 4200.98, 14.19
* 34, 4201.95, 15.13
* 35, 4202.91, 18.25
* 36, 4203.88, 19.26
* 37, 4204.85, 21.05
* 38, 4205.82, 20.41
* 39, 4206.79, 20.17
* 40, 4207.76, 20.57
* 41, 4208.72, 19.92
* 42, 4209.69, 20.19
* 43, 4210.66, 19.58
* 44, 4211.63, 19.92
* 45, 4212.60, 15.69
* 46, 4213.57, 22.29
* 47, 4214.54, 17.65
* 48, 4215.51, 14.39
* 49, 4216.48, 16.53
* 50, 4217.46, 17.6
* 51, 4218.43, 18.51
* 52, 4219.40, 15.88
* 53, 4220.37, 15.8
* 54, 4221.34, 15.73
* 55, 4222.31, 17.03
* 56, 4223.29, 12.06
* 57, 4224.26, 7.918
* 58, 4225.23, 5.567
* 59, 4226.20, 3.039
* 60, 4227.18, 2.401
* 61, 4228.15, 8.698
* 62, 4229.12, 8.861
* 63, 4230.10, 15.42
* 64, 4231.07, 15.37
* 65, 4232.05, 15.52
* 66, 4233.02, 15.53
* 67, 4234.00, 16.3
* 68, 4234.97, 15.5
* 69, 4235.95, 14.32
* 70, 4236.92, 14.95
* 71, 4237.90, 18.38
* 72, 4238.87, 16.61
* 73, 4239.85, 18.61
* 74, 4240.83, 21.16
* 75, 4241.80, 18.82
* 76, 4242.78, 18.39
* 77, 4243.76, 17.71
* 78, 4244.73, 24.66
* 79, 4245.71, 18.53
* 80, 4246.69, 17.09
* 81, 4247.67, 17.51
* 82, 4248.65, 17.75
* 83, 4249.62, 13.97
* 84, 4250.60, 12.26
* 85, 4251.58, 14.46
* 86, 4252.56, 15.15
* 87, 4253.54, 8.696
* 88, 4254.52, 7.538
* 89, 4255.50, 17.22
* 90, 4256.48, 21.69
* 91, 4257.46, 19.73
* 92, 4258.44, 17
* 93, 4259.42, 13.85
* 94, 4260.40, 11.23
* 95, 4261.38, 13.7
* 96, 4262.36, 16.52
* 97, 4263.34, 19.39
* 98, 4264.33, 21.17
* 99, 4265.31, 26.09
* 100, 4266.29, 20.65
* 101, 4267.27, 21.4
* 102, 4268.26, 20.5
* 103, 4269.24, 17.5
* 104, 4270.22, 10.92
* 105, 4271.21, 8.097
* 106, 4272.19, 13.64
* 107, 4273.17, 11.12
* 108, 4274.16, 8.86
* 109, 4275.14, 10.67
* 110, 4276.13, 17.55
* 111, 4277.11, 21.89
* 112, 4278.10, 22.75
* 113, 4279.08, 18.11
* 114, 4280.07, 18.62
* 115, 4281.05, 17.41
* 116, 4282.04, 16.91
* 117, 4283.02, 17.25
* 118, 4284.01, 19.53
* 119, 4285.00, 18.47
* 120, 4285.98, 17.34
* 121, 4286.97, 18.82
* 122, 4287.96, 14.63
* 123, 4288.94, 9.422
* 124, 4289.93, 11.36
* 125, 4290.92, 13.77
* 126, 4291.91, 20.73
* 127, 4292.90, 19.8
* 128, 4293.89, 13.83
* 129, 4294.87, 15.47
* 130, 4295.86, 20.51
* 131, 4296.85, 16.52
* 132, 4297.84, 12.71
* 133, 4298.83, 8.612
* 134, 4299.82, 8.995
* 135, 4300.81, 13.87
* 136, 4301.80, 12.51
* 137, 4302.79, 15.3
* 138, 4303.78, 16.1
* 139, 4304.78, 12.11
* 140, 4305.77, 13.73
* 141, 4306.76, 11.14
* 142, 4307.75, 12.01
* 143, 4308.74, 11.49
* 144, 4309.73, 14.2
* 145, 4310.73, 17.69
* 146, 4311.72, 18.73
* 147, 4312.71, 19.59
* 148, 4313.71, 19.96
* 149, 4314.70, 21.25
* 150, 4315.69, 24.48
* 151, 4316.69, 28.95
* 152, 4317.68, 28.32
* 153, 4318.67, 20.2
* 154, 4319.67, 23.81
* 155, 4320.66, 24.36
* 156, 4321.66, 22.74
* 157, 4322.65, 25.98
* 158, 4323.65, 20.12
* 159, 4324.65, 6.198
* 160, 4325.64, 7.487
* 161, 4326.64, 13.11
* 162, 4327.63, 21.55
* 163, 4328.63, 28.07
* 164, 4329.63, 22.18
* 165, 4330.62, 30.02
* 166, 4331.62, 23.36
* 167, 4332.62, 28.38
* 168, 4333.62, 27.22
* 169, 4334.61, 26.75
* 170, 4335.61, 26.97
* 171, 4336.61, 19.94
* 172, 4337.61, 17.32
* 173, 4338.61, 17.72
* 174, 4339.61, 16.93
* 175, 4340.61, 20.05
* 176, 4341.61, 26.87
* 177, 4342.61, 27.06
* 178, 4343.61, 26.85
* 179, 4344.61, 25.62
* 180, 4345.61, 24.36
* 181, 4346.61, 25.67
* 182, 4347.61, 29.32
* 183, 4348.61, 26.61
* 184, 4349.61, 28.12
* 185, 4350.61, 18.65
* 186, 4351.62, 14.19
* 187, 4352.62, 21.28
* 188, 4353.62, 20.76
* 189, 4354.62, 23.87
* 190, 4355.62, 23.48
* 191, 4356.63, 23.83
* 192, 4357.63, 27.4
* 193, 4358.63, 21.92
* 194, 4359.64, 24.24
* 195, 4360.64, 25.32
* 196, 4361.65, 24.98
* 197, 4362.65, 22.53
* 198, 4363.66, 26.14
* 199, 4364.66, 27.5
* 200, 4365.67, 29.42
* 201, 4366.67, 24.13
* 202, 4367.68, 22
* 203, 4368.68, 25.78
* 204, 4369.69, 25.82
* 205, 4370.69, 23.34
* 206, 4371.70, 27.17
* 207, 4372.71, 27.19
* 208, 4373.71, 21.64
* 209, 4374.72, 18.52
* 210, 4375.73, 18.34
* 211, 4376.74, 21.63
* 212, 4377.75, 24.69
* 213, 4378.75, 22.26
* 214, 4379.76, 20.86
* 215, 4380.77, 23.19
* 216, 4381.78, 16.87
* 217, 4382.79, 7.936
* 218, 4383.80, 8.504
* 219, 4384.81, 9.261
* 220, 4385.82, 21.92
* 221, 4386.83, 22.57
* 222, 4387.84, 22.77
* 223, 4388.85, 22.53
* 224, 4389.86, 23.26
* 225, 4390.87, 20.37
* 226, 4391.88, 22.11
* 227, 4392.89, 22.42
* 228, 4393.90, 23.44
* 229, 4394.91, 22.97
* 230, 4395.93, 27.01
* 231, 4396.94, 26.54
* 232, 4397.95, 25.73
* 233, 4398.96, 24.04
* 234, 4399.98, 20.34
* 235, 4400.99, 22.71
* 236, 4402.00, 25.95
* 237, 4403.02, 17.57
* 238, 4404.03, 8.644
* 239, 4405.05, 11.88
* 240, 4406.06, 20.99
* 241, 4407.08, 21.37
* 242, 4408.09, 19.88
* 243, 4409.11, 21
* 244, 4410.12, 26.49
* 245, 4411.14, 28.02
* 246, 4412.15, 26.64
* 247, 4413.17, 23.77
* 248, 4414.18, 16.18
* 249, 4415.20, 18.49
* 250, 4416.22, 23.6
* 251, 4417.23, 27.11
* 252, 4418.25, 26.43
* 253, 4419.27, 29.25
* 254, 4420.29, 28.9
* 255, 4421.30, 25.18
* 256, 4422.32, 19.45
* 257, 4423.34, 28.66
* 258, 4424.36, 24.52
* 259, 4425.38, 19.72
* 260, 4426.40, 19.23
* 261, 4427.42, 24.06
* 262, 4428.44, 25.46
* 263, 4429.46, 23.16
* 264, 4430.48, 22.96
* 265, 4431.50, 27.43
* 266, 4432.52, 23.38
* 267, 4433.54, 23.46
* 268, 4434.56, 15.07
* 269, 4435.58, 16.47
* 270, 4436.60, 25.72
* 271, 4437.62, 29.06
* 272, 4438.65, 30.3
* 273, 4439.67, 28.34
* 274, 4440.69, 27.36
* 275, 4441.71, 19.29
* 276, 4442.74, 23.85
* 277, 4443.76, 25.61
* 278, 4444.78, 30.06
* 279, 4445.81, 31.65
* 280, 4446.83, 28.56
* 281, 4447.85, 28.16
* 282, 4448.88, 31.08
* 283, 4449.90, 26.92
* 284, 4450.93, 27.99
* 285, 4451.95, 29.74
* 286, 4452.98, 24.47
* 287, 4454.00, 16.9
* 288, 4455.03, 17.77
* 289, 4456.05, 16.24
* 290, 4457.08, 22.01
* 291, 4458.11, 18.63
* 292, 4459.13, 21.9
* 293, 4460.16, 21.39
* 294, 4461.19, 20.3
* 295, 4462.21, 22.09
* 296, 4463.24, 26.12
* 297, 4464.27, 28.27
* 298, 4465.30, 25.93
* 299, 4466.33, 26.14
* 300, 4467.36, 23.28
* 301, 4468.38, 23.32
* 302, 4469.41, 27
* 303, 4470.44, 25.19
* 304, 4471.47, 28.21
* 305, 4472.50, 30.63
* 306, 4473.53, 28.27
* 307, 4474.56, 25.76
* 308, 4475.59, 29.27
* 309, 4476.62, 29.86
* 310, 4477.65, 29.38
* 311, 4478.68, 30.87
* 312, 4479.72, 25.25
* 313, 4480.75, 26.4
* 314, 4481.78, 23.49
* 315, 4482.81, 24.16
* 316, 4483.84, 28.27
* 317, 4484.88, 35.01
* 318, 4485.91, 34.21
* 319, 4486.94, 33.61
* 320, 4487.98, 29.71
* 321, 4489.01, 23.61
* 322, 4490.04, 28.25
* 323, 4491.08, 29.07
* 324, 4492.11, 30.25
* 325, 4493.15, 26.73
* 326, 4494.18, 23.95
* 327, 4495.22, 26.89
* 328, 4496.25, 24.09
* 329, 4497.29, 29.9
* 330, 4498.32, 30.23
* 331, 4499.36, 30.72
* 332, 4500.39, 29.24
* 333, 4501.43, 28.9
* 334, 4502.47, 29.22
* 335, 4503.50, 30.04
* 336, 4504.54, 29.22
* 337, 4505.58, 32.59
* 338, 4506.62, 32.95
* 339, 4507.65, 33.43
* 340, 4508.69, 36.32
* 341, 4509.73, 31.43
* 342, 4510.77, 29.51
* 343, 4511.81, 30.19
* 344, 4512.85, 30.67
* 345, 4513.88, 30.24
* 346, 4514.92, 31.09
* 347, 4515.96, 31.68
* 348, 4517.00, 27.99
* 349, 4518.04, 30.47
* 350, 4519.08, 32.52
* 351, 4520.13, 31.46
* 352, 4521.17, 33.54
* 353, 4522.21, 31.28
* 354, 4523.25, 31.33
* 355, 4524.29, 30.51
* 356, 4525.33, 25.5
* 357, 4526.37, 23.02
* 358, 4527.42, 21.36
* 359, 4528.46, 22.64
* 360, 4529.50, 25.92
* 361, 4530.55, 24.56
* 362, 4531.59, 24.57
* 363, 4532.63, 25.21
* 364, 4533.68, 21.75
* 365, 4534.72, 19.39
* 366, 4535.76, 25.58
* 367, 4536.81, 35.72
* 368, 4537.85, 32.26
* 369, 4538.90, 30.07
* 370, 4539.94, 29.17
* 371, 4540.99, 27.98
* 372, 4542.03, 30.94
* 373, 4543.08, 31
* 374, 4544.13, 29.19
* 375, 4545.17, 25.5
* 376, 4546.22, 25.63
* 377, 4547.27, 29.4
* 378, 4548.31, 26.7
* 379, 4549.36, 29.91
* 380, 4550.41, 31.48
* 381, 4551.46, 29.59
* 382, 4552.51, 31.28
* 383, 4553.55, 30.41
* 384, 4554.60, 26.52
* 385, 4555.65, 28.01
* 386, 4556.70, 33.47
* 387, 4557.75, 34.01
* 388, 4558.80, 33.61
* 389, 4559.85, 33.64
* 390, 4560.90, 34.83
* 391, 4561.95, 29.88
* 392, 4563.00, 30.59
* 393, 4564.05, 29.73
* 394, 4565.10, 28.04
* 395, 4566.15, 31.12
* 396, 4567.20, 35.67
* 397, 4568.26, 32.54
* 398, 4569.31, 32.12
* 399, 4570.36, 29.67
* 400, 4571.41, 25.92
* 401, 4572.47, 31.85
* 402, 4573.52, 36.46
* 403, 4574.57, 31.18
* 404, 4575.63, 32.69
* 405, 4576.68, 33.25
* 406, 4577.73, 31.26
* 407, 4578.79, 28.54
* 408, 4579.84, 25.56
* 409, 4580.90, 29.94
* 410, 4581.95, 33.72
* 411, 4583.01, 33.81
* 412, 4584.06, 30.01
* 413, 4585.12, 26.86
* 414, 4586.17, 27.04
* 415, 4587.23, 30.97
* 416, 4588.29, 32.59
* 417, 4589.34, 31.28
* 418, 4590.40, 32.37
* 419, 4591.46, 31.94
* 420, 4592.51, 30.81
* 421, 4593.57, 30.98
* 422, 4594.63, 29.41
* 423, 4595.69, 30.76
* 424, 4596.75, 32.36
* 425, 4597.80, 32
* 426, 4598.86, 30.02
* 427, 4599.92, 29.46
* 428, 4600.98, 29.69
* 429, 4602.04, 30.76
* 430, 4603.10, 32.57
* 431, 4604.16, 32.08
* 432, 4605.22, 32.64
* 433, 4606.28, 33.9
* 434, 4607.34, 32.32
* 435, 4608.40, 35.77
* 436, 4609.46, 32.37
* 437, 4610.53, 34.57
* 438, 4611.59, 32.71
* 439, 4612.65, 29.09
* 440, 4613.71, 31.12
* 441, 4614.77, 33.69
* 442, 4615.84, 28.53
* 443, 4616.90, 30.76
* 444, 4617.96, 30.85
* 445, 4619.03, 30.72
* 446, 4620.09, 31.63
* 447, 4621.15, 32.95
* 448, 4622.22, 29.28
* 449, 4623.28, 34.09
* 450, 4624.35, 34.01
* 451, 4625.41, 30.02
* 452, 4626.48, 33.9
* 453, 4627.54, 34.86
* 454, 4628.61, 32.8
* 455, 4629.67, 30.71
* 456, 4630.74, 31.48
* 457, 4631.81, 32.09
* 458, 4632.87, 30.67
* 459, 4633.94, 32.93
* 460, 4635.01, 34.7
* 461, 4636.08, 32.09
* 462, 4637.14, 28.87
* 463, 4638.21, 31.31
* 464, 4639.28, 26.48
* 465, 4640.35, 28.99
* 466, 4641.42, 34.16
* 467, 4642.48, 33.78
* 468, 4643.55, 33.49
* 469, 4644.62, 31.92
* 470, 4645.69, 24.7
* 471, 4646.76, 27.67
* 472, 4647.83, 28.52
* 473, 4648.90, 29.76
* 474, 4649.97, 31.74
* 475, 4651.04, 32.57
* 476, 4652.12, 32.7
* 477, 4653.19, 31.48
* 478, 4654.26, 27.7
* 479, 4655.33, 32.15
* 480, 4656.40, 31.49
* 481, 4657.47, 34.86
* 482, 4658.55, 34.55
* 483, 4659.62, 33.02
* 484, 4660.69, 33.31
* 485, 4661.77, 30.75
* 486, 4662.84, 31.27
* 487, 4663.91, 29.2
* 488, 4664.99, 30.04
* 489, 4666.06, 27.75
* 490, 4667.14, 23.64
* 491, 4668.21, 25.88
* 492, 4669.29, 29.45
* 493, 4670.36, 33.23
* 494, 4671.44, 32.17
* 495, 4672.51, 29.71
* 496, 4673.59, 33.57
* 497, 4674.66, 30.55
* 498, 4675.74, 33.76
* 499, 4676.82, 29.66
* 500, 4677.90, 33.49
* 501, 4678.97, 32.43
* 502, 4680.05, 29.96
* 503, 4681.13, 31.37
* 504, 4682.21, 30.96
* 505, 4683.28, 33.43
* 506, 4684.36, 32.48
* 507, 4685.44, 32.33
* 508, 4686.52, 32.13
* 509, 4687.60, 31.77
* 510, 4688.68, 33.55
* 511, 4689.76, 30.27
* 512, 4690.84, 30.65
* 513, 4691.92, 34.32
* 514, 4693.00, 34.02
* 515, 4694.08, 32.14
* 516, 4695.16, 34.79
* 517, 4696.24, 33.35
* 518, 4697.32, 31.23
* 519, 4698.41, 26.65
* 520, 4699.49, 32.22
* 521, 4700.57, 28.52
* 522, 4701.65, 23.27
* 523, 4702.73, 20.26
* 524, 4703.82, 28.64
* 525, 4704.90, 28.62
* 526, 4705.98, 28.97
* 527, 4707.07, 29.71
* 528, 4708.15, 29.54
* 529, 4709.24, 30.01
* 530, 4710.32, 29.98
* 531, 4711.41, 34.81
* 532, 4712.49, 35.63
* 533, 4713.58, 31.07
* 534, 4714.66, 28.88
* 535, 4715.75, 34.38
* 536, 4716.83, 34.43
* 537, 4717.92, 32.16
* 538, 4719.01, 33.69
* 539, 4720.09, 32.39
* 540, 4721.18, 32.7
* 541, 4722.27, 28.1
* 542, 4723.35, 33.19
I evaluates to 1.89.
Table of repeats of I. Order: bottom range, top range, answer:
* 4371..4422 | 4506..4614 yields 1.39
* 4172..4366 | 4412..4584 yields 1.53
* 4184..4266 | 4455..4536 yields 1.70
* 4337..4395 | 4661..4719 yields 1.38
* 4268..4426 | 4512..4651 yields 1.49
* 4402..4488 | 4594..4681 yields 1.27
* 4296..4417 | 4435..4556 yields 1.31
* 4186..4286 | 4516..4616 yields 1.86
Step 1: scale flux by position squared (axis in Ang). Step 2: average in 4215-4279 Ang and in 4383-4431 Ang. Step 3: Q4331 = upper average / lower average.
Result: 1.54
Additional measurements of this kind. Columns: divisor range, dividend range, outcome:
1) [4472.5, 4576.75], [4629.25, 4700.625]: 1.13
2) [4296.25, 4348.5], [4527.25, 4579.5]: 1.64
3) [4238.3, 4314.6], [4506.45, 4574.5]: 2.08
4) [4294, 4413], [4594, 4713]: 1.69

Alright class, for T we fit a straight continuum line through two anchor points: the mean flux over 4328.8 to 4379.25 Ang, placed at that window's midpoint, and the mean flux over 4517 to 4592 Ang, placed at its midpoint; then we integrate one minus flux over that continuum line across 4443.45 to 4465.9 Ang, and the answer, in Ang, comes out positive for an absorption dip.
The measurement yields 1.83 Ang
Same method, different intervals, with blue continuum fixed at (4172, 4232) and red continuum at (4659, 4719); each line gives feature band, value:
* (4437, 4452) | -2.6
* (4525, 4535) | 1.1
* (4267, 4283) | 2.3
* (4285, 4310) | 6.5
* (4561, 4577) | -2.4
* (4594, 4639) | -4.7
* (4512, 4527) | -2.4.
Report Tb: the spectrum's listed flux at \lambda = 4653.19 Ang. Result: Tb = 31.48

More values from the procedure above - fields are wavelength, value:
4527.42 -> 21.36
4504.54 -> 29.22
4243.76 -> 17.71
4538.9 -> 30.07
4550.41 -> 31.48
